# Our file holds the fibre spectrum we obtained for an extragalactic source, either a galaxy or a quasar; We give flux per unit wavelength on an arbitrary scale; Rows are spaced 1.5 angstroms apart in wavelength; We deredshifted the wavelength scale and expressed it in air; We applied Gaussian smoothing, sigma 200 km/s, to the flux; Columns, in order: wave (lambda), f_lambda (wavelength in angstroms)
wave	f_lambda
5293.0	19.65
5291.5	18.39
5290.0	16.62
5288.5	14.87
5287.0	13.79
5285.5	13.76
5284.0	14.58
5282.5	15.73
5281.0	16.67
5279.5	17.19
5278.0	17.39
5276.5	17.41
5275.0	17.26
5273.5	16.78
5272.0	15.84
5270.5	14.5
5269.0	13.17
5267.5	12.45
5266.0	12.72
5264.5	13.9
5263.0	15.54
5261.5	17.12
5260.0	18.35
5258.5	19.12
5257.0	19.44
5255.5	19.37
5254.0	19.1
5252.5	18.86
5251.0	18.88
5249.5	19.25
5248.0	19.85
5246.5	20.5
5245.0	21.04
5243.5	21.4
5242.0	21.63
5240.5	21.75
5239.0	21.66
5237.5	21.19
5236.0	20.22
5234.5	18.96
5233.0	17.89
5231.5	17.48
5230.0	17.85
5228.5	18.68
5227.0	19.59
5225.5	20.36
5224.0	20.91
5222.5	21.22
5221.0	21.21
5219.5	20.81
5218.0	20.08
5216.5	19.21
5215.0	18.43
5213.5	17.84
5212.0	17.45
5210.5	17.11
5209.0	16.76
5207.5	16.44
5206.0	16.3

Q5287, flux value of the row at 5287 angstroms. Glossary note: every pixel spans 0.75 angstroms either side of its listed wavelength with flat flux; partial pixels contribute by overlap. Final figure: 13.79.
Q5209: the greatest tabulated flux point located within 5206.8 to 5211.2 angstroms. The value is 17.11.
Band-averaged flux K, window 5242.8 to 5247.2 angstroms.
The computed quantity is 21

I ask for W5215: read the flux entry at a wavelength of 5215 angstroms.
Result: 18.43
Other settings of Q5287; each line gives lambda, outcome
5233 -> 17.89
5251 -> 18.88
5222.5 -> 21.22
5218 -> 20.08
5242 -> 21.63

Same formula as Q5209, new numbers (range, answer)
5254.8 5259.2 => 19.44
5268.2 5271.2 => 14.5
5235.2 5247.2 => 21.75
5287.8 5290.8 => 16.62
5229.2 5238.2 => 21.19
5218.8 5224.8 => 21.22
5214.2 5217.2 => 19.21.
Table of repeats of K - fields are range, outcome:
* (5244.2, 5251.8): 19.9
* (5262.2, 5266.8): 14.1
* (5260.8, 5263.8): 16.3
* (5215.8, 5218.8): 19.7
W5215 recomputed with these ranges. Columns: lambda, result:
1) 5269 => 13.17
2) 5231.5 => 17.48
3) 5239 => 21.66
